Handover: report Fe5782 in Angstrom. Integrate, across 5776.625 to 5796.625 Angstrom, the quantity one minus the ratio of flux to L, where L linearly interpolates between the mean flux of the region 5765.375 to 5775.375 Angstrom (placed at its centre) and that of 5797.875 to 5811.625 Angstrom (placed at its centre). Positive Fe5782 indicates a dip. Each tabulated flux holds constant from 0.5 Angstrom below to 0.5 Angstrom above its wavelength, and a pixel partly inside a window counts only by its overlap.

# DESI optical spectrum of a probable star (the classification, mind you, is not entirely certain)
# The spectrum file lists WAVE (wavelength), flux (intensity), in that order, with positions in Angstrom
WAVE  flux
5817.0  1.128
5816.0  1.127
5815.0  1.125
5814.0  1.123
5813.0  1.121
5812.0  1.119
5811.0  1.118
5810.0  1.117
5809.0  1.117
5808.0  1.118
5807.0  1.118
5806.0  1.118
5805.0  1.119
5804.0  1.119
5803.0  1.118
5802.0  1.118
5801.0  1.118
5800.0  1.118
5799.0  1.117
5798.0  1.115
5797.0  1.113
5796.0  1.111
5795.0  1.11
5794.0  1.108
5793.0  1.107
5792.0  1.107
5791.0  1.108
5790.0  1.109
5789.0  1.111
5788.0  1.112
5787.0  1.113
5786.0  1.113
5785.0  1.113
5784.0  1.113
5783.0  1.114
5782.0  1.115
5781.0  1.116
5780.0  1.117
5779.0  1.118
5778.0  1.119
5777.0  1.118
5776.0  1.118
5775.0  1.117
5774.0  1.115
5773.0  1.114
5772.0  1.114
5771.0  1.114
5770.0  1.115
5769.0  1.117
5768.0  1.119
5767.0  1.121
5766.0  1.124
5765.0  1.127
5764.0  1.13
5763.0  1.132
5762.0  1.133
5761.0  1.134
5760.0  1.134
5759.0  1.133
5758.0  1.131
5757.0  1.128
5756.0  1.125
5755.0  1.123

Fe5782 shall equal 0.09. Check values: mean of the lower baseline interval 1.12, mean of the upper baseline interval 1.12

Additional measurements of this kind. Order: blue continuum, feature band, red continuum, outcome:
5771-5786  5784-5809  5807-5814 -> 0.1 Angstrom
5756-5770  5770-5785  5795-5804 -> 0.1 Angstrom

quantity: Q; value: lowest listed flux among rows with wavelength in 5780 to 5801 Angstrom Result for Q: 1.107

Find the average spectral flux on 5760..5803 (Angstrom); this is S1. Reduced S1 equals 1.12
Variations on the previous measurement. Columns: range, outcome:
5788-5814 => 1.11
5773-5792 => 1.11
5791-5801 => 1.11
